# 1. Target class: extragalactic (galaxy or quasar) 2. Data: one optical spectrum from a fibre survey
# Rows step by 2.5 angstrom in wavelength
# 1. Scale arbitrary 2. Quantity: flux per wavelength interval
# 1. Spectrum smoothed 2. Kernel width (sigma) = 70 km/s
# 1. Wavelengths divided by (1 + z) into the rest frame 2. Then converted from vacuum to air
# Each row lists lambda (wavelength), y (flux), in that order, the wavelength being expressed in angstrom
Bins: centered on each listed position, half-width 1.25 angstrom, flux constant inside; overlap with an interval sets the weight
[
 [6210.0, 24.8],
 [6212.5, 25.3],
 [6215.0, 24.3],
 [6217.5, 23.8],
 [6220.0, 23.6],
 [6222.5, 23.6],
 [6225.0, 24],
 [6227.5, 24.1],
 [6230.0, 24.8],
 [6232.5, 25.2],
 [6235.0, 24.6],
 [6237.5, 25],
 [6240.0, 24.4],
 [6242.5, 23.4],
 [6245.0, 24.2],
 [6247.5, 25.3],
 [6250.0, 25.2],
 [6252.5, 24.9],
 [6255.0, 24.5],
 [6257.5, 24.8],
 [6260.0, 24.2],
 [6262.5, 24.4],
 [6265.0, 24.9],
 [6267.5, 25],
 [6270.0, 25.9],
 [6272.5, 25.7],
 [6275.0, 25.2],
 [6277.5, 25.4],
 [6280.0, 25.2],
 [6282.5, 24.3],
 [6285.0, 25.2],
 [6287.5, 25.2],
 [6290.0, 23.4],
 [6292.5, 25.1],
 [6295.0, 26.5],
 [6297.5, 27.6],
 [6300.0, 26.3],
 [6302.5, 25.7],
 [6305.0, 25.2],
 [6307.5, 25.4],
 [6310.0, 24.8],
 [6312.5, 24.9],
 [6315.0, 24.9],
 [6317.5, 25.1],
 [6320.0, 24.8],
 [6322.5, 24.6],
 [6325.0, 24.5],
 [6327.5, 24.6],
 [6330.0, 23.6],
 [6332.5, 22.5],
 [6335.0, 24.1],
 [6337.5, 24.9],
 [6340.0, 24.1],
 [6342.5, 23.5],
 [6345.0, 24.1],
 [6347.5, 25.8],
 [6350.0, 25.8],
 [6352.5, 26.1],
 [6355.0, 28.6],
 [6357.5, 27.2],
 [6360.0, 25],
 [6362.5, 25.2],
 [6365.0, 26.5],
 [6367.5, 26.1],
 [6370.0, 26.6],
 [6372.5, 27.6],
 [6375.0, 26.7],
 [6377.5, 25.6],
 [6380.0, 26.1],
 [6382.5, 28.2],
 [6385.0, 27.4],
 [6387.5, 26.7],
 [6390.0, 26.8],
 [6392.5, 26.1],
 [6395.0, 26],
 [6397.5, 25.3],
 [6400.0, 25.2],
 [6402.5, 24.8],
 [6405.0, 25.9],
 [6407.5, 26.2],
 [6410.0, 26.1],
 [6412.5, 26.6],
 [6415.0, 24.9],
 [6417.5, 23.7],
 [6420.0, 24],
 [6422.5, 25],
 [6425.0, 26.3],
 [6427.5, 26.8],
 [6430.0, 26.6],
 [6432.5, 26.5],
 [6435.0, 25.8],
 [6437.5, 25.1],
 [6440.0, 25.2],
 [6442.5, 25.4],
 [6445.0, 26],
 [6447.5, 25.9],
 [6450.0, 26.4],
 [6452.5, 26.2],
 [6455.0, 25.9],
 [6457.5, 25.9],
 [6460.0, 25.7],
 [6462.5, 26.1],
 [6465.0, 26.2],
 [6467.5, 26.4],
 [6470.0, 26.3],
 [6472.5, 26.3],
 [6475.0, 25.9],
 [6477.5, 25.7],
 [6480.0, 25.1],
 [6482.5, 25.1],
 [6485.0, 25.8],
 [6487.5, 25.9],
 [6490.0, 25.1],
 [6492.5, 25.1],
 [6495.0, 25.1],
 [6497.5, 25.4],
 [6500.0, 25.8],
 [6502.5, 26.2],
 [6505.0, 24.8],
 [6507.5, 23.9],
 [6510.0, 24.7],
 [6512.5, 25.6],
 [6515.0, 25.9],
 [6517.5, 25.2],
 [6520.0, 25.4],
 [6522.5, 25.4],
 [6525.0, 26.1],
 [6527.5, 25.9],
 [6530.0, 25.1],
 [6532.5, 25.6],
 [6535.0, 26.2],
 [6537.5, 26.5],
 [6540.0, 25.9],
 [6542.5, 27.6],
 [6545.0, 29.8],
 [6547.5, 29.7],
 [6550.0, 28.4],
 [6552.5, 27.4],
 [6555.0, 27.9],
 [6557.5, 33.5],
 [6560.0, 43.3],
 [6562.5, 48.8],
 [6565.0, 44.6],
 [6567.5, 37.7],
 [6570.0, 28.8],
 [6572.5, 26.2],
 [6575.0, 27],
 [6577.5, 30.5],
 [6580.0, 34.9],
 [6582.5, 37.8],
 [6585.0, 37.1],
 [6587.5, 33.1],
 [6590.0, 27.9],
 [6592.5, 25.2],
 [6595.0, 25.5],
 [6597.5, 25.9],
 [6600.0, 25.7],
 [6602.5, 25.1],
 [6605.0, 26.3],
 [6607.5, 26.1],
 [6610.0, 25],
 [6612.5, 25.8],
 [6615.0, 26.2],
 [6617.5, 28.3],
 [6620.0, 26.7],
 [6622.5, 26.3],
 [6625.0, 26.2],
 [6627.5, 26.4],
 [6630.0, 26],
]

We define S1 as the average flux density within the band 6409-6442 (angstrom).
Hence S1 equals 25.6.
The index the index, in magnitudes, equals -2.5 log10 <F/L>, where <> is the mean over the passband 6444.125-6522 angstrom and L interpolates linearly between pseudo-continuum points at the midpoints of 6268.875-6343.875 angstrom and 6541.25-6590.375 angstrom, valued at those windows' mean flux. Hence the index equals 0.19 mag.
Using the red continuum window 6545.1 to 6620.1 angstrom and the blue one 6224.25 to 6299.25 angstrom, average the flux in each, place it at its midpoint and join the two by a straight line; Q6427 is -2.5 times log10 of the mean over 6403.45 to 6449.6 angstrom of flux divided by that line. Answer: 0.09 mag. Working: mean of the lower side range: 24.9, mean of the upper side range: 30.6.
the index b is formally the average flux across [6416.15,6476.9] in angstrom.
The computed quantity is 25.8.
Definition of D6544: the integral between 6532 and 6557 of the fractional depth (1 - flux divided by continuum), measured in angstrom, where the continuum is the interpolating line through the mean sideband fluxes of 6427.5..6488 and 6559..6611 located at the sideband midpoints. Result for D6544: 1.7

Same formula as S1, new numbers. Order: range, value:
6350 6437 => 26.1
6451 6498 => 25.8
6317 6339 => 24.3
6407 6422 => 25.2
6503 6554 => 26.3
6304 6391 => 25.5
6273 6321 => 25.3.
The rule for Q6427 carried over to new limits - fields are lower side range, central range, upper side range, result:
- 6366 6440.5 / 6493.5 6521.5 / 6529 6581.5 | 0.17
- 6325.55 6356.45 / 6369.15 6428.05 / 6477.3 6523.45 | -0.04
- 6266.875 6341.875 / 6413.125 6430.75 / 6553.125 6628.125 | 0.08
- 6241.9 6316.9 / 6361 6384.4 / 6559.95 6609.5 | 0.02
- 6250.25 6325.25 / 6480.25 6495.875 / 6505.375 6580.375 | 0.12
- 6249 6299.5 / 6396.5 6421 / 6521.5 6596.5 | 0.10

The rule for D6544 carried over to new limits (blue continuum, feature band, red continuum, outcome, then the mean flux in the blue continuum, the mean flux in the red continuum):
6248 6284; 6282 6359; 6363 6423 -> 0.9 angstrom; 25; 26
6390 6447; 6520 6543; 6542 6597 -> 3.5 angstrom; 25.6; 32.4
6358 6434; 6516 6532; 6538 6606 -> 2.3 angstrom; 26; 31.1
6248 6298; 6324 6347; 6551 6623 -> 1.9 angstrom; 25.1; 30.5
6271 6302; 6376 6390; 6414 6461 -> -0.7 angstrom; 25.4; 25.7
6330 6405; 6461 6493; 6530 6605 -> 3.0 angstrom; 25.8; 30.6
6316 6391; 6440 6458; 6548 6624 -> 1.1 angstrom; 25.6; 30.4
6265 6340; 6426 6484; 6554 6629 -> 3.9 angstrom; 25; 30.3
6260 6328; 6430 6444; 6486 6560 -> 0.2 angstrom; 25.2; 26.7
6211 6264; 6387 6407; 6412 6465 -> -0.3 angstrom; 24.5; 25.7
